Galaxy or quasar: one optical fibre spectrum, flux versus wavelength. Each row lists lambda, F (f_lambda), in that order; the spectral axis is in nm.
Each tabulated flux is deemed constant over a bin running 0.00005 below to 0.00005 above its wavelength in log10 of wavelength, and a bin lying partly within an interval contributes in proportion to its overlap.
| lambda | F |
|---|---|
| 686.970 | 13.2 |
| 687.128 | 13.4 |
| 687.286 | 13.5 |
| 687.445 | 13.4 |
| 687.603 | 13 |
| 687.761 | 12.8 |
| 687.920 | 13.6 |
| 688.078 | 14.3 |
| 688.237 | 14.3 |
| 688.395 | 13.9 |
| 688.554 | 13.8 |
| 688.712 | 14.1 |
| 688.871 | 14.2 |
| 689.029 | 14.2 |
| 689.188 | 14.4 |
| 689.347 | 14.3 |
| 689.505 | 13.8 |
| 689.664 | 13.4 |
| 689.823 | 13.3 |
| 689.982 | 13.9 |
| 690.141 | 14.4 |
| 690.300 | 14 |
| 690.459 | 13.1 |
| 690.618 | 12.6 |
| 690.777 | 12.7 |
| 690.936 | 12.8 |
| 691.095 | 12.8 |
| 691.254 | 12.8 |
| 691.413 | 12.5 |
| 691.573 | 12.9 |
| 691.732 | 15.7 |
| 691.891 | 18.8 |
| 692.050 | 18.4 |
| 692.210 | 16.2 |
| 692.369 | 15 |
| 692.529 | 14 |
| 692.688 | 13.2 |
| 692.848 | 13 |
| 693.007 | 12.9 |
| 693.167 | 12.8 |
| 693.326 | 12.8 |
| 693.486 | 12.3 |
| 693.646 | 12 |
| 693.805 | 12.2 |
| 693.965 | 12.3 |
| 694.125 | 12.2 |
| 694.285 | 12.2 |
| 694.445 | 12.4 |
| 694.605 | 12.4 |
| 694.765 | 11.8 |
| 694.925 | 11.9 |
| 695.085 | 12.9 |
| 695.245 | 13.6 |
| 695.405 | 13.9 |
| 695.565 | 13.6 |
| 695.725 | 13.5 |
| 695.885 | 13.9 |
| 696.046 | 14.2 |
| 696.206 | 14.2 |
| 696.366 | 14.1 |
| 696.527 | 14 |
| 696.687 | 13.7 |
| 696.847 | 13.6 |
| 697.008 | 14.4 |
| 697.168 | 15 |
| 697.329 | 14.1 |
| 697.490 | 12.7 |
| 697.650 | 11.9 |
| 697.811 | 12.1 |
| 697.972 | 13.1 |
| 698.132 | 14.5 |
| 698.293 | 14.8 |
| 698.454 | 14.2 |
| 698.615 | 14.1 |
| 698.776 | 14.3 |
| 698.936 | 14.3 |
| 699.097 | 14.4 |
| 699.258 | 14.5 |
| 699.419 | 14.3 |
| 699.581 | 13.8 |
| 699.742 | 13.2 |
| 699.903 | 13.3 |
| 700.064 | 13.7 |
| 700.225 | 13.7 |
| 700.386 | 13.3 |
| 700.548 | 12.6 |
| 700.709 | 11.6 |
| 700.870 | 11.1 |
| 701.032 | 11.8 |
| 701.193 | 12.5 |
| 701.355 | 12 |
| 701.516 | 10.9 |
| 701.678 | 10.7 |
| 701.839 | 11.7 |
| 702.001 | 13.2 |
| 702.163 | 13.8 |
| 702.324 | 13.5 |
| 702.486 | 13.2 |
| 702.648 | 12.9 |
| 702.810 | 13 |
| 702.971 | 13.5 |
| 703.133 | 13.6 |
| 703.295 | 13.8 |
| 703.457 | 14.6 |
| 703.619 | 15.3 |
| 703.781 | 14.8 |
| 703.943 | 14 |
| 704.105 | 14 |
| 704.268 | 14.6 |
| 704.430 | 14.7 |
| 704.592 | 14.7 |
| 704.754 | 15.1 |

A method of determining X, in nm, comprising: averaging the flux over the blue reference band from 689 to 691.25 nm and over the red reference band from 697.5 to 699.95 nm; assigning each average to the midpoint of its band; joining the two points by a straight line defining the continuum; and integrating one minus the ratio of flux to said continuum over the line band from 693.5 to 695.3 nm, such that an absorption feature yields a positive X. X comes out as 0.17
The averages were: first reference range 13.5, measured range 12.3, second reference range 13.8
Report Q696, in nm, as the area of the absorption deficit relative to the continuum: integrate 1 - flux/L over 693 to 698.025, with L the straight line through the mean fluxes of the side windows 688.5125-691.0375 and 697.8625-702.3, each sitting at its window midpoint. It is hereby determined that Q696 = 0.11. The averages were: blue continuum 13.7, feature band 13.1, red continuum 13.2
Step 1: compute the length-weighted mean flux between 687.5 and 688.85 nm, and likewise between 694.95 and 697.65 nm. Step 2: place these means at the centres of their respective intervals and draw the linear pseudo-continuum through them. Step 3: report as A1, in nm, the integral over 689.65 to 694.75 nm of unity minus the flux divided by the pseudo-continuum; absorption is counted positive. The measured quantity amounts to 0.098 nm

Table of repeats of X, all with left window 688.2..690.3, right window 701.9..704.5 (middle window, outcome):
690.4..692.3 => -0.043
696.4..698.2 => 0.048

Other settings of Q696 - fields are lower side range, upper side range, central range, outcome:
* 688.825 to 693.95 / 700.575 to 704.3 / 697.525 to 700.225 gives -0.101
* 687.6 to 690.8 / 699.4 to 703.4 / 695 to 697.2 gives -0.108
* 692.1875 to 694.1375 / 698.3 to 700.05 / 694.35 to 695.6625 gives 0.056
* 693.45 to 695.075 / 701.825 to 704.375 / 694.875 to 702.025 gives -0.217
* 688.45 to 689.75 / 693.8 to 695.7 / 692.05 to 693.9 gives -0.060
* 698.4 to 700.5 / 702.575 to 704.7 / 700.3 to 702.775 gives 0.297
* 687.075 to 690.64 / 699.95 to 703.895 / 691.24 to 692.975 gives -0.159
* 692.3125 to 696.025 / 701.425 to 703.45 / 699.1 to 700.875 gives -0.061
